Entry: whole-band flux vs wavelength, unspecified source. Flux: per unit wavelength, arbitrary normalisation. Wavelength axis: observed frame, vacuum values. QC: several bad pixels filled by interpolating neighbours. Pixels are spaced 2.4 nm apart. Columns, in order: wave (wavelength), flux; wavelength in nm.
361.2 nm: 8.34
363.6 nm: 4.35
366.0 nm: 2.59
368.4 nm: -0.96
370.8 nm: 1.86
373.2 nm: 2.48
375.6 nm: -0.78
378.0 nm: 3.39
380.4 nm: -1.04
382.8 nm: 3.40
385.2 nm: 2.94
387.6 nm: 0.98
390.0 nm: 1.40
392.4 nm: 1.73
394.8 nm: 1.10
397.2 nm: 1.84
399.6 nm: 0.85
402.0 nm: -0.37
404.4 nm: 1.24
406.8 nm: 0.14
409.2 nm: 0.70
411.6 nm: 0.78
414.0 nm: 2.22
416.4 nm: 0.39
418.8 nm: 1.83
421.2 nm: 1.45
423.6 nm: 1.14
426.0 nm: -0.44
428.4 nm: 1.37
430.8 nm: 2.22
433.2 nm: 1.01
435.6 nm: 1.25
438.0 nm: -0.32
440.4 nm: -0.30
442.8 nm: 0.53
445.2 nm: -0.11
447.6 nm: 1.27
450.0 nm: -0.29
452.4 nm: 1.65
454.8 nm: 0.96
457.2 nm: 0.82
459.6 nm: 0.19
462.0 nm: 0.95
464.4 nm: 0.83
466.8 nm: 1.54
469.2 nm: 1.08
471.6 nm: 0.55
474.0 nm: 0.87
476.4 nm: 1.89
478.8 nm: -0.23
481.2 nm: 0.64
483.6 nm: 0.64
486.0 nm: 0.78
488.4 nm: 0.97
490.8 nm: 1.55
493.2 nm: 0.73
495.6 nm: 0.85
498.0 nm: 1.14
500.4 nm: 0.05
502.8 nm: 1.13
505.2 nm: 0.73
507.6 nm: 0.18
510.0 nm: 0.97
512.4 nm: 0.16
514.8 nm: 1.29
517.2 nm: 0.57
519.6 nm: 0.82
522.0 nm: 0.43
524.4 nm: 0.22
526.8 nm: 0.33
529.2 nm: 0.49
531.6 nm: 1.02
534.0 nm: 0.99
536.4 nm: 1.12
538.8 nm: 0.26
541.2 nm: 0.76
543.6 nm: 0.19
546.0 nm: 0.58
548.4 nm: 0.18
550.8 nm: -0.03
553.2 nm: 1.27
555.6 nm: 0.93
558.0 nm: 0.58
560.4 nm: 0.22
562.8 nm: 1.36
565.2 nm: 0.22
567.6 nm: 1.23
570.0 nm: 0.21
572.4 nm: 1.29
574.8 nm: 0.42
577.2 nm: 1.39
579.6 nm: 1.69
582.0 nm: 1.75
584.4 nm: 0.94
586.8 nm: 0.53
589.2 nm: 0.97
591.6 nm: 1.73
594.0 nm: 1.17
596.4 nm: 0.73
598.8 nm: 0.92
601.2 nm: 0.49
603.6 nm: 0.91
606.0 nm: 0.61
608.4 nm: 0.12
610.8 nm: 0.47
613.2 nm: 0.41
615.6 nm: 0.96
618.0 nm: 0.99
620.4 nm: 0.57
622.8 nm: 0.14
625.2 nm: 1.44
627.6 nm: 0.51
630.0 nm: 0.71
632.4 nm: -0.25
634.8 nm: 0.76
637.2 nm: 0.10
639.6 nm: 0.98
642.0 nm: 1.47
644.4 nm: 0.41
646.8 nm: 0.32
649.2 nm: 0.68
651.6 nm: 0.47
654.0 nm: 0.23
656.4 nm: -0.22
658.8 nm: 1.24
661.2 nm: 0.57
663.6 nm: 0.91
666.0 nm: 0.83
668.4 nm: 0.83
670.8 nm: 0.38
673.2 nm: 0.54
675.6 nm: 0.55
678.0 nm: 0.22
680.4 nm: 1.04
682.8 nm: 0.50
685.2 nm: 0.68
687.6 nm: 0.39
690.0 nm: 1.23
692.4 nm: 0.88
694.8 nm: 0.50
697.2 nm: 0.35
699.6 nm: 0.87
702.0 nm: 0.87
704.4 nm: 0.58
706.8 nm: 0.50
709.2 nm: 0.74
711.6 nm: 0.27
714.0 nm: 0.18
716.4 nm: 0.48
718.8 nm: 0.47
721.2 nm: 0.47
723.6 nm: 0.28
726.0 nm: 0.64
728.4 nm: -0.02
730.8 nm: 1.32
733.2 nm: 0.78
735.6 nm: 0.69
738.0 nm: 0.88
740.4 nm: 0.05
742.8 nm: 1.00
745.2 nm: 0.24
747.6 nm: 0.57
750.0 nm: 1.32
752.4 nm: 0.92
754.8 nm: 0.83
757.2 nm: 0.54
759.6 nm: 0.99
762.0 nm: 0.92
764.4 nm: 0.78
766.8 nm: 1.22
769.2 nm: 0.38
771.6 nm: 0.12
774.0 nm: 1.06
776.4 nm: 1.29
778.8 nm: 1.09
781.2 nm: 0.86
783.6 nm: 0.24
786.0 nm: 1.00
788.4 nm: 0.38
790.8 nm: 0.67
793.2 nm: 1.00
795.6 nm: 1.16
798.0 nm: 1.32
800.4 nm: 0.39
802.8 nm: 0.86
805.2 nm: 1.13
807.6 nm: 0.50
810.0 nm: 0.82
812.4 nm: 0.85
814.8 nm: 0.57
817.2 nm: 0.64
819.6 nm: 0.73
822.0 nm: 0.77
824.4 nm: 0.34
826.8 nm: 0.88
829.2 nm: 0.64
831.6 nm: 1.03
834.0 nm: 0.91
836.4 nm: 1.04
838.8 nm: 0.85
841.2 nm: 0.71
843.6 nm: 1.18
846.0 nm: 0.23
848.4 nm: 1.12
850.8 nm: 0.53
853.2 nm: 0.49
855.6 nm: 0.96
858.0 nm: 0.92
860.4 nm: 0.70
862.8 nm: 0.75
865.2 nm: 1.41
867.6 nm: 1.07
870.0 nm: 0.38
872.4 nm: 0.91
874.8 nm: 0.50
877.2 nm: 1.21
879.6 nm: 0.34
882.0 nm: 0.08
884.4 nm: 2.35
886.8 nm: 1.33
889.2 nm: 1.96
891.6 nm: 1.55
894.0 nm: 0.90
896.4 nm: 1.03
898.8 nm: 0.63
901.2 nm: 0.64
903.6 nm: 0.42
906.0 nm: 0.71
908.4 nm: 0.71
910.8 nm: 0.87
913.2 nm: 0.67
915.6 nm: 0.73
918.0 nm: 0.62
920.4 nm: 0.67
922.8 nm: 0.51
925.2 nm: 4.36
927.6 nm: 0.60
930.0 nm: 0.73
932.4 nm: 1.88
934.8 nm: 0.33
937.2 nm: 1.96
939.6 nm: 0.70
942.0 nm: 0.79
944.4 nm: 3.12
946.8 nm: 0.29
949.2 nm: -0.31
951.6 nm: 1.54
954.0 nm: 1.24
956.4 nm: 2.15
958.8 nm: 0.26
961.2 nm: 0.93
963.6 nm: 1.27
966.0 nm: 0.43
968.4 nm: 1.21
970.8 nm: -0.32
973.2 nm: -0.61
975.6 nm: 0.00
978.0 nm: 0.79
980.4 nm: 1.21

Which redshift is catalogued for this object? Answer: 1.48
